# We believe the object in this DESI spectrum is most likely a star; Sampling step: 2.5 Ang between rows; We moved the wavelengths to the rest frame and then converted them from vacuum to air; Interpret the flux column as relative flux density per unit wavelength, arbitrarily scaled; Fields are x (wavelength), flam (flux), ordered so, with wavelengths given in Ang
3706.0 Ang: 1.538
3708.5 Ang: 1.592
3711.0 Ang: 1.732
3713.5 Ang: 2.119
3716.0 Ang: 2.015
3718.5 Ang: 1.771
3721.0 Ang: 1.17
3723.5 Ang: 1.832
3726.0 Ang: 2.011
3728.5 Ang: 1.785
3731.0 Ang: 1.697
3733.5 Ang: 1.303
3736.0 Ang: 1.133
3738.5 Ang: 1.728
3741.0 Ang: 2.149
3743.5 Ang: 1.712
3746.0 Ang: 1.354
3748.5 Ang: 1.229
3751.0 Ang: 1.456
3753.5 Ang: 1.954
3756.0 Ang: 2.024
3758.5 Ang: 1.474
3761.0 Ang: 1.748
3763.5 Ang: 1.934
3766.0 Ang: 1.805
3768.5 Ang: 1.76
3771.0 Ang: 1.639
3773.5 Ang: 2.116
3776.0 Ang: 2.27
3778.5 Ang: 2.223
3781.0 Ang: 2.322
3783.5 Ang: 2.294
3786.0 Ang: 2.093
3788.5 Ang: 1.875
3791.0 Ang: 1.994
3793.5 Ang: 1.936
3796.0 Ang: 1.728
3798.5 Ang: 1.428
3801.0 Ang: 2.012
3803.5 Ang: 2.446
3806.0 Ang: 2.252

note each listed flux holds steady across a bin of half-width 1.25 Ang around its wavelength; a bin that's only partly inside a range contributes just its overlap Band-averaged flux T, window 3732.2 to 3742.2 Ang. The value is 1.58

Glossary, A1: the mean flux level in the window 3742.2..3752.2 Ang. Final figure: 1.44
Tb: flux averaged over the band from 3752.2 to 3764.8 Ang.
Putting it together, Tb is 1.83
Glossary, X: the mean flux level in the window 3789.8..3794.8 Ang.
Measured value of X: 1.96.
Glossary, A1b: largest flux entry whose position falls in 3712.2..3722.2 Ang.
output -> 2.119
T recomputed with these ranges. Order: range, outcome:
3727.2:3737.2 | 1.48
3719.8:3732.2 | 1.7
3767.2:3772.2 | 1.7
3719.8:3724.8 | 1.51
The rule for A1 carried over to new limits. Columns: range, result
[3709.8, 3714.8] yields 1.93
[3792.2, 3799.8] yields 1.7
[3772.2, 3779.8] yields 2.2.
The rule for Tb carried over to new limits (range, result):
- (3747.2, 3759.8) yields 1.63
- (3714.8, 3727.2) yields 1.76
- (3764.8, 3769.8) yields 1.78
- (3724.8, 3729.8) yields 1.89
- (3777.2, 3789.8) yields 2.16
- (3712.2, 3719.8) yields 1.96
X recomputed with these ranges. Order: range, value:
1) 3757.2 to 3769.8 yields 1.74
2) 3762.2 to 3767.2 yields 1.87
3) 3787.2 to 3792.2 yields 1.94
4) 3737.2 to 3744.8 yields 1.85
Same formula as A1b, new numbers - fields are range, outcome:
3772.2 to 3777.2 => 2.27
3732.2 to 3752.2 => 2.149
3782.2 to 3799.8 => 2.294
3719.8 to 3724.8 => 1.832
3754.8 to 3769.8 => 2.024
